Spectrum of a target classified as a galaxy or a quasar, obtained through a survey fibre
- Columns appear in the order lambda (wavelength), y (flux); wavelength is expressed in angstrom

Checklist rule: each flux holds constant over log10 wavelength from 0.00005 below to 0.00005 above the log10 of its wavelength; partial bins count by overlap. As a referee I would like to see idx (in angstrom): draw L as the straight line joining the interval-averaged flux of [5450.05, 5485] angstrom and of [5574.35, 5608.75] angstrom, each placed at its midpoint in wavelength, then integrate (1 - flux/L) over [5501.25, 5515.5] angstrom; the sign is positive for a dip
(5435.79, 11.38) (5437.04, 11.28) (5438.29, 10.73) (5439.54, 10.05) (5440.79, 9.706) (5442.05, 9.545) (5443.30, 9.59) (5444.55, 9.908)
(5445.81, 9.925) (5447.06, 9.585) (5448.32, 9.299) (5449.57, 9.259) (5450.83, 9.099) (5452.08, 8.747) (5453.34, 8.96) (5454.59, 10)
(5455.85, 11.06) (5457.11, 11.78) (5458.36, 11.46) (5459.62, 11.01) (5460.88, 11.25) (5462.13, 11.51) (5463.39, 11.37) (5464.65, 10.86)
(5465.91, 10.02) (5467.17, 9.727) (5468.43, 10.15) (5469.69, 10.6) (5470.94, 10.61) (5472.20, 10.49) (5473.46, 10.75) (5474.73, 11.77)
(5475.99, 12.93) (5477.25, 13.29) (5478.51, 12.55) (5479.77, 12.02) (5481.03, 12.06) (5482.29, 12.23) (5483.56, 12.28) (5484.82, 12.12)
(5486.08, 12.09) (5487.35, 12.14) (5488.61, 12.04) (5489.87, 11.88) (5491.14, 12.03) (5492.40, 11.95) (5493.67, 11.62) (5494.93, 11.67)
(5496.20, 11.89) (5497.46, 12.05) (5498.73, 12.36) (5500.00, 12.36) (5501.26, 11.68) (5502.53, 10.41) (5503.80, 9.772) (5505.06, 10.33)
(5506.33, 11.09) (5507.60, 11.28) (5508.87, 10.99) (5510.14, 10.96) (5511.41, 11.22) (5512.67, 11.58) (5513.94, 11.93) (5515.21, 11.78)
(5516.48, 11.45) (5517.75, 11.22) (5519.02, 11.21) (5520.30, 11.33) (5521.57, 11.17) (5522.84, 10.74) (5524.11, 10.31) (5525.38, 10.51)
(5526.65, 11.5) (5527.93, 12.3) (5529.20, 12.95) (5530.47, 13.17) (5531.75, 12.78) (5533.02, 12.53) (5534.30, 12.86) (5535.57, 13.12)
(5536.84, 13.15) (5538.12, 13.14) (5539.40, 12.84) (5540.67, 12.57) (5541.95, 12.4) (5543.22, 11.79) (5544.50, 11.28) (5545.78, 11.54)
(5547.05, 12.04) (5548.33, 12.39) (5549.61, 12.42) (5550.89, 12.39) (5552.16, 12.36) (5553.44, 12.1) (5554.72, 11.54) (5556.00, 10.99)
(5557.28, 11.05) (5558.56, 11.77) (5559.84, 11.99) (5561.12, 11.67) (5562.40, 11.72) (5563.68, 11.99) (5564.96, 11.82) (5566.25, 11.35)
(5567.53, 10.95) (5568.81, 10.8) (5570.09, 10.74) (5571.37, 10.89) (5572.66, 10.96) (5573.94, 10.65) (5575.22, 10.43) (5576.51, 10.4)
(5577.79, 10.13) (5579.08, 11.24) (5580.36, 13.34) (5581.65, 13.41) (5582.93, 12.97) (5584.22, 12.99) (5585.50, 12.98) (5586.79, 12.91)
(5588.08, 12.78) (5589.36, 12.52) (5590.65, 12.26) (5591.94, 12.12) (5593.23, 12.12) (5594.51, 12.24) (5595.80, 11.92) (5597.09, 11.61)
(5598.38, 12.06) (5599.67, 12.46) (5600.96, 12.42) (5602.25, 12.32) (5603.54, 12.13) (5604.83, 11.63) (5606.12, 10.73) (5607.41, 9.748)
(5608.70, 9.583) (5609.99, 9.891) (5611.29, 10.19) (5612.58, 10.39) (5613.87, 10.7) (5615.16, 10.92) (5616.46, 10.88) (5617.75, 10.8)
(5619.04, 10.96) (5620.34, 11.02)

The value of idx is 0.40 angstrom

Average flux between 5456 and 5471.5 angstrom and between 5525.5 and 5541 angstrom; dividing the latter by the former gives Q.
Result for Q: 1.17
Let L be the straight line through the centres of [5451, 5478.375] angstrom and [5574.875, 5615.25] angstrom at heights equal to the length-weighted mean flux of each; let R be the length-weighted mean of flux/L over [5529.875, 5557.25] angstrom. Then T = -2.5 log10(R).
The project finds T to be -0.09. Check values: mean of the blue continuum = 10.9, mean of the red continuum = 11.7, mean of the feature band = 12.3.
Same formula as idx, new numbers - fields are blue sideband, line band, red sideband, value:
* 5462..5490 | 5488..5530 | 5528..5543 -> 2.72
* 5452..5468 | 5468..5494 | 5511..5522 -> -2.04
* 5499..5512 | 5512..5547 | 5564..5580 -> -3.08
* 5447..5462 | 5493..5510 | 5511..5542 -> 0.04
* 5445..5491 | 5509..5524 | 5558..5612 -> 0.00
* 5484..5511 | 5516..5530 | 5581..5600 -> 0.54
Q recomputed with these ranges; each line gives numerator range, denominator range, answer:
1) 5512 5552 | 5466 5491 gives 1.03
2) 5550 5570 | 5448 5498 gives 1.03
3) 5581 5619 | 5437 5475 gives 1.14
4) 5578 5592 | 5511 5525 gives 1.12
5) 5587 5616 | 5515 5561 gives 0.96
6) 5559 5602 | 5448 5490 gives 1.07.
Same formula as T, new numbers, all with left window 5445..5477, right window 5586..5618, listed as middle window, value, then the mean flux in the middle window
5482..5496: -0.122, 12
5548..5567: -0.059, 11.8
